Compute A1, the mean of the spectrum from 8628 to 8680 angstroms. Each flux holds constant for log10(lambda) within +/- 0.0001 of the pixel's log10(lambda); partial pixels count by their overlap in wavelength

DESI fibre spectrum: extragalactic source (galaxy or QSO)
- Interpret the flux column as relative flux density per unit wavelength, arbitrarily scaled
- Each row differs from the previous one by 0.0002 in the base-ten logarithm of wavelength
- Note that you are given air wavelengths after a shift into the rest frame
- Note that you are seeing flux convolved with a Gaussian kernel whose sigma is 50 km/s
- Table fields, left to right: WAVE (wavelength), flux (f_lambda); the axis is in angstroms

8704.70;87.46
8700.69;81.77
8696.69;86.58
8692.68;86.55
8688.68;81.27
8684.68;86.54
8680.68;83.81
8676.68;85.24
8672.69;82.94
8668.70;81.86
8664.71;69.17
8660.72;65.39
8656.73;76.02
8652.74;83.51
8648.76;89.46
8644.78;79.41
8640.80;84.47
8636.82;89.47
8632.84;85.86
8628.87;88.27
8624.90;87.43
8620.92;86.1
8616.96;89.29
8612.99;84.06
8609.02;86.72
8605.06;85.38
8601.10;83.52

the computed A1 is 81.5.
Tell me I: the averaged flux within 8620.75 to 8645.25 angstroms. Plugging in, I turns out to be 86.2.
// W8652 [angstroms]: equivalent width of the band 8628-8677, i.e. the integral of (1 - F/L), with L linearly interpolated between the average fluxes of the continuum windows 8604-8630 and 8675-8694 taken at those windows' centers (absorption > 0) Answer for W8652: 2.5 angstroms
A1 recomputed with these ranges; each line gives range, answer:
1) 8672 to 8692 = 84.2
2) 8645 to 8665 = 77.6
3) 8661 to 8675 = 76.7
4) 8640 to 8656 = 83.6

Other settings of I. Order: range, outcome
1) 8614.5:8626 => 87.5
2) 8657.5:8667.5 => 69.5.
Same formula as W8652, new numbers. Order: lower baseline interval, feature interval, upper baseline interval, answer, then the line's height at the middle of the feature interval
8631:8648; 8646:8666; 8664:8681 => 1.5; 83.1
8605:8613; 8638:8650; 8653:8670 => -1.0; 77.8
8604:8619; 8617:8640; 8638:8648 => -0.7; 84.8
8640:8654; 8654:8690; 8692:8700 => 2.5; 85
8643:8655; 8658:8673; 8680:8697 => 1.8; 84.4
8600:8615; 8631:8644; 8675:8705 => -0.2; 84.9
